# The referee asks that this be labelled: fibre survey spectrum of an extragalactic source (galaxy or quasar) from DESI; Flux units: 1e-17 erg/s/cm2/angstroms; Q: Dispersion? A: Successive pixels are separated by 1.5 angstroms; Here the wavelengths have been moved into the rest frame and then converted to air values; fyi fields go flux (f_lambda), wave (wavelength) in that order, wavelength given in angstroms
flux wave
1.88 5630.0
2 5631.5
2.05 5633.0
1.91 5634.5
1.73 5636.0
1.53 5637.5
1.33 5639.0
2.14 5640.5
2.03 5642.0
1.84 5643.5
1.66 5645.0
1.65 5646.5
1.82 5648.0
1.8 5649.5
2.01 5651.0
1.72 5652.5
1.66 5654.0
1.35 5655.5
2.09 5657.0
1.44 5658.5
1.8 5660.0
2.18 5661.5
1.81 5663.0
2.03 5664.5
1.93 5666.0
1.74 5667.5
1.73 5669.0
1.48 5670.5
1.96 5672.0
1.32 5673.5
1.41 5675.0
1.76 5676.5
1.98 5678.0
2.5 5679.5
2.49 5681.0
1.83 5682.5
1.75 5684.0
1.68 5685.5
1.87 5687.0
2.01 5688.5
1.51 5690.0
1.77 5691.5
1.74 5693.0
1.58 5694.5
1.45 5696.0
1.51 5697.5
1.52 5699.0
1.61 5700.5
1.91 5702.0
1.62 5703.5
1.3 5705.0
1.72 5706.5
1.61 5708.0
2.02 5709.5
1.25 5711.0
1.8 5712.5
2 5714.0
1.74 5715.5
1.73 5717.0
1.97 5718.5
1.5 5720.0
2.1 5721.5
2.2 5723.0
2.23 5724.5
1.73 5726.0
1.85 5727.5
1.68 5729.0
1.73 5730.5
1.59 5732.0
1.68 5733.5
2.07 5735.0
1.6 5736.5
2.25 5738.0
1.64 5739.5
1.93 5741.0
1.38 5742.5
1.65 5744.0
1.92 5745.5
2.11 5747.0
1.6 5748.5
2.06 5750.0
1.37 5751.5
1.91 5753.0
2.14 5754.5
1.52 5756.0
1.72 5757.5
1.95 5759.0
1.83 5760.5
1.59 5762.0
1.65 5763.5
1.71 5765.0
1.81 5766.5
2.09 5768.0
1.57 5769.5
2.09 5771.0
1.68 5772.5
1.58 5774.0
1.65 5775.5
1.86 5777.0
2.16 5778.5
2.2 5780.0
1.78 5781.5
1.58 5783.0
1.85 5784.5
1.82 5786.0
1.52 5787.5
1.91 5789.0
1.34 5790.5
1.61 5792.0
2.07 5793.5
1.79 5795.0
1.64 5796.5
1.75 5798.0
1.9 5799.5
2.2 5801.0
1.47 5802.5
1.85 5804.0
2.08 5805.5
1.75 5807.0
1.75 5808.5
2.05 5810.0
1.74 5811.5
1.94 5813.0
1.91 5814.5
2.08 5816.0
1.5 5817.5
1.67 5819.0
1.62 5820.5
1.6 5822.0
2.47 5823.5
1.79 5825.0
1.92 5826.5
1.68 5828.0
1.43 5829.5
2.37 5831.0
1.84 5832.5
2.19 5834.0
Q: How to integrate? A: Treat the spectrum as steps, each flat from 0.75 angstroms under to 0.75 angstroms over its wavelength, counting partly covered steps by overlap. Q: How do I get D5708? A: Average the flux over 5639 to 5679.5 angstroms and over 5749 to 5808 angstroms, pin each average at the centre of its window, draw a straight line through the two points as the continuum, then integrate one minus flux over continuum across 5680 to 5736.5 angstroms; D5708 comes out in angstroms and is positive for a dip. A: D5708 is 0.7 angstroms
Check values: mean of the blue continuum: 1.79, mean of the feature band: 1.77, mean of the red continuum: 1.8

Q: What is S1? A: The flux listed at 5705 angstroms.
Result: 1.3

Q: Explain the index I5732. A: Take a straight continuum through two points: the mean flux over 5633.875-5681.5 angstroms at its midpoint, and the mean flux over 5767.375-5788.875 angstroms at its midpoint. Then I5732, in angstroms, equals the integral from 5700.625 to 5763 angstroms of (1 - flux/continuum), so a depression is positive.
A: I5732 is 1.0 angstroms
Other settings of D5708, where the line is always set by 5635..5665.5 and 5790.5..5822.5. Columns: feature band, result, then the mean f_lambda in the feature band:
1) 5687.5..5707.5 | 1.7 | 1.64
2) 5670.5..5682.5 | -0.7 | 1.88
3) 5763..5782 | -0.4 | 1.84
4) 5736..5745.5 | 0.2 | 1.76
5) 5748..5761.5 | 0.0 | 1.79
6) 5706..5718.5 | 0.3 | 1.75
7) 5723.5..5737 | -0.1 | 1.81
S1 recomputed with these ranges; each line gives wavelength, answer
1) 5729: 1.68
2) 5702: 1.91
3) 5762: 1.59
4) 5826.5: 1.92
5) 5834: 2.19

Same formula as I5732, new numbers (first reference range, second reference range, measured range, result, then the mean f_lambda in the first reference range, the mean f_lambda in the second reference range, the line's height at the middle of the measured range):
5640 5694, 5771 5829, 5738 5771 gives 0.5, 1.82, 1.81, 1.81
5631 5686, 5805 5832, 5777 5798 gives 0.6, 1.81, 1.85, 1.84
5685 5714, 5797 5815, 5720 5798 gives -1.2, 1.67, 1.86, 1.78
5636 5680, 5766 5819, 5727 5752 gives 0.4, 1.78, 1.81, 1.8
